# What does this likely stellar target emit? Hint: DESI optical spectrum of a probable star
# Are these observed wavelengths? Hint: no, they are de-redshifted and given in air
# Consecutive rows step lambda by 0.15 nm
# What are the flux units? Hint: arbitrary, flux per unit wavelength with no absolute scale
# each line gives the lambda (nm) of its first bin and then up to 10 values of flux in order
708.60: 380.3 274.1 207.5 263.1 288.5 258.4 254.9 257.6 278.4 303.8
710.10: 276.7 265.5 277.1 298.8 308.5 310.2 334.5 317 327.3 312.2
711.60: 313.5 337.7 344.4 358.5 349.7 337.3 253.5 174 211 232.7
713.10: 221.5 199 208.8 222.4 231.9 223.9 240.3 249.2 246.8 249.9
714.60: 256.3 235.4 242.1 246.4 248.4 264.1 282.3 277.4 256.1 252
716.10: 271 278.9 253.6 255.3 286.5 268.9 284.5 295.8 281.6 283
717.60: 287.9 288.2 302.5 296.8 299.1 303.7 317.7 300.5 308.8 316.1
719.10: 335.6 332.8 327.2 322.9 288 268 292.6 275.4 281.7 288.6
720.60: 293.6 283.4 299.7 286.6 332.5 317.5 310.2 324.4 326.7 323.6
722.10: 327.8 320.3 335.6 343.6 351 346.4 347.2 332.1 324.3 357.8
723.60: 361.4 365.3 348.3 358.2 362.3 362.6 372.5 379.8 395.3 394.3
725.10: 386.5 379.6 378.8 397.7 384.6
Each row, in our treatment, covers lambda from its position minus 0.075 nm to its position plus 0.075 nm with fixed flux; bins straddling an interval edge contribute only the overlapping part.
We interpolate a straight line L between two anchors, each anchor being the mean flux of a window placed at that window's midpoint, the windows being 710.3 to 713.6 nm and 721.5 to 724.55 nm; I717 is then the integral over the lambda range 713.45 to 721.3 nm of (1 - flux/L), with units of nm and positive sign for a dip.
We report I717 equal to 0.87 nm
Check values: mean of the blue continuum 284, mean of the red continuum 343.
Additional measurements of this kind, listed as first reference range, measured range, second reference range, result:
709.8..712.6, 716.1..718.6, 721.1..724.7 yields 0.31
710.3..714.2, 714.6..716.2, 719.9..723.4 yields 0.18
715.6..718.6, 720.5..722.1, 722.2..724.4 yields 0.08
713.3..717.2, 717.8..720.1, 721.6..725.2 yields -0.06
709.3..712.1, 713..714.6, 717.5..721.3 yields 0.38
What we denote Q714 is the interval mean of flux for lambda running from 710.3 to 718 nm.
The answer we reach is 272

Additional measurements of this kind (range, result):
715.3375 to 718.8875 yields 284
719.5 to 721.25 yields 292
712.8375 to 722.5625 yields 281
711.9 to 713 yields 280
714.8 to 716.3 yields 261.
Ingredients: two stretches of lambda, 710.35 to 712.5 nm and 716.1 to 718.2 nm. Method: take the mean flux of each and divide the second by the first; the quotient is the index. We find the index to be 0.9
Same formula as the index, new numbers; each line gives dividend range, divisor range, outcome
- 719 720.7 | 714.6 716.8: 1.15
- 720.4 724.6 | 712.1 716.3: 1.34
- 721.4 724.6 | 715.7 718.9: 1.21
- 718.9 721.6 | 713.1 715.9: 1.25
